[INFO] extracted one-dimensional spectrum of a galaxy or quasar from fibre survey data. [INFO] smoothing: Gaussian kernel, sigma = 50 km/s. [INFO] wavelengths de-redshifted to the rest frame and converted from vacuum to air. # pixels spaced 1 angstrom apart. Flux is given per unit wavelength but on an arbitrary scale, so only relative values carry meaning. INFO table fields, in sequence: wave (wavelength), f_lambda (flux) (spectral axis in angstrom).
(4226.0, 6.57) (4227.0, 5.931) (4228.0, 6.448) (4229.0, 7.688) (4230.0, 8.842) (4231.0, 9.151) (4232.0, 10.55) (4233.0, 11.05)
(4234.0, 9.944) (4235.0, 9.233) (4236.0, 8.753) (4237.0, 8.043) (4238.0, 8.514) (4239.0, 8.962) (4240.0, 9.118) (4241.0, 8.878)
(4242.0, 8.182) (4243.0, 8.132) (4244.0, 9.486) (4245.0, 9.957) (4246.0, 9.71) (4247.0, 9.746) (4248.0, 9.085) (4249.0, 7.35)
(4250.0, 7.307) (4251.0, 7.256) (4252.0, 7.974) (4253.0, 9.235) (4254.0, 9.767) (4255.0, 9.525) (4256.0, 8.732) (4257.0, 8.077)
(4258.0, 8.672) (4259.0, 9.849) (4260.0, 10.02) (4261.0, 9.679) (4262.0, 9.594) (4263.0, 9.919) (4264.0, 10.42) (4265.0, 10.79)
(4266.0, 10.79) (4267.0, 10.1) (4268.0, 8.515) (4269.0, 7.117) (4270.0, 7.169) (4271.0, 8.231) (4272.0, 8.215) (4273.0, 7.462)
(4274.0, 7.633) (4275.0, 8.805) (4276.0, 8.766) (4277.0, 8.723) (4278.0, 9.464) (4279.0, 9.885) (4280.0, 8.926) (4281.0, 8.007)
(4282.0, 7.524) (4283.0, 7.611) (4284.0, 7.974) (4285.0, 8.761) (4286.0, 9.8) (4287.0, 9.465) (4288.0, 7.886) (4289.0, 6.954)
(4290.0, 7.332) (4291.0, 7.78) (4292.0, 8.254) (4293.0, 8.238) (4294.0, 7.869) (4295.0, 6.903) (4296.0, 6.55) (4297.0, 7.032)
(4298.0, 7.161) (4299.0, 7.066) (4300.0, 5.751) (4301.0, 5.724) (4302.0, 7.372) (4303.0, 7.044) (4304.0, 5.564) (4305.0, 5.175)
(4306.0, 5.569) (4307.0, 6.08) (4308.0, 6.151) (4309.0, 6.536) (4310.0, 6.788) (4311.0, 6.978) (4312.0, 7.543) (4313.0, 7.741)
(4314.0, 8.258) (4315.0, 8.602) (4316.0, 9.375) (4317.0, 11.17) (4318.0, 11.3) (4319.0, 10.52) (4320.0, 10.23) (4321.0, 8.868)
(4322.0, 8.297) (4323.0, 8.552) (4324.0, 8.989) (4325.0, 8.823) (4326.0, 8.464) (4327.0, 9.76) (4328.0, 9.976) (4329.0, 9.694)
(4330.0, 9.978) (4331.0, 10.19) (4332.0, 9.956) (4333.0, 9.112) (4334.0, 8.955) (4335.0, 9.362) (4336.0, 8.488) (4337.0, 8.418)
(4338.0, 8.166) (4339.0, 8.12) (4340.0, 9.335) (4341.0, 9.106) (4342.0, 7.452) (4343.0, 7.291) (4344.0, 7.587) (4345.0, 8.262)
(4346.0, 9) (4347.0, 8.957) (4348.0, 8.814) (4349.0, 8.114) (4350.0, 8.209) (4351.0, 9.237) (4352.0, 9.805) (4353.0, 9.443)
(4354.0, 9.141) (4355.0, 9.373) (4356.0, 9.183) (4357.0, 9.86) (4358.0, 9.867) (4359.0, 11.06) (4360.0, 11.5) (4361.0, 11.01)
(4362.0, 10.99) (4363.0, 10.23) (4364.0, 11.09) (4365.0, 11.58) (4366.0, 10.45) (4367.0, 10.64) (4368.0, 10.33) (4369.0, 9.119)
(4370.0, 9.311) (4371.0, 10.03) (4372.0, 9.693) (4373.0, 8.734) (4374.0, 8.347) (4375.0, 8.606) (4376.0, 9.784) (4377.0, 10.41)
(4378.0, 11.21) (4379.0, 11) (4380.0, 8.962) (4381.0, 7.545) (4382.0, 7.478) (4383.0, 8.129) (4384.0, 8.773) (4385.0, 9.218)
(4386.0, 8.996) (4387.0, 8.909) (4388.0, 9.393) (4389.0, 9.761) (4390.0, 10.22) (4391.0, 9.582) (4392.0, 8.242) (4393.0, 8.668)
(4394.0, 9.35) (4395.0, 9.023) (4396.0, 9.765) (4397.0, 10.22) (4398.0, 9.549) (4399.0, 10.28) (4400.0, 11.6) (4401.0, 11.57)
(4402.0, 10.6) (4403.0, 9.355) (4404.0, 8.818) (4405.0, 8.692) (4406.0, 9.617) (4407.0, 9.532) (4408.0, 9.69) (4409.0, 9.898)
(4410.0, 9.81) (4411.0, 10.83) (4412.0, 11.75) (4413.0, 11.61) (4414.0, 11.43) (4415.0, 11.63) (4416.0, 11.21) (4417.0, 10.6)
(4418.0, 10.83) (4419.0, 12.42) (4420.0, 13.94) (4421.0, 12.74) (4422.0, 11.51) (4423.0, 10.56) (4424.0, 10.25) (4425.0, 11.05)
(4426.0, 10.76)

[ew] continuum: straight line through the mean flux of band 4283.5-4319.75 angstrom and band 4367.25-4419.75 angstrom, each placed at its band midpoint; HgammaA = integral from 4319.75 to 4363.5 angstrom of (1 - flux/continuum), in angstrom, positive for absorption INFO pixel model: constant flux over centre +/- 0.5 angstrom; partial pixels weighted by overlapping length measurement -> -3.1 angstrom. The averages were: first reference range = 7.64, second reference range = 9.83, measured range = 9.2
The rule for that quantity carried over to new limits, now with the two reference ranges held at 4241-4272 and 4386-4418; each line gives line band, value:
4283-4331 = 6.9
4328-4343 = 0.9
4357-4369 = -1.1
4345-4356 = 0.8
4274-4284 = 0.7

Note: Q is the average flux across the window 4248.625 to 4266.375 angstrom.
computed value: 9.17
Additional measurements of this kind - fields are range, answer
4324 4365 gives 9.31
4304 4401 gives 9.13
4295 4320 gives 7.42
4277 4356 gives 8.31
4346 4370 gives 9.88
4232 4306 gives 8.43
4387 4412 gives 9.78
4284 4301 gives 7.63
